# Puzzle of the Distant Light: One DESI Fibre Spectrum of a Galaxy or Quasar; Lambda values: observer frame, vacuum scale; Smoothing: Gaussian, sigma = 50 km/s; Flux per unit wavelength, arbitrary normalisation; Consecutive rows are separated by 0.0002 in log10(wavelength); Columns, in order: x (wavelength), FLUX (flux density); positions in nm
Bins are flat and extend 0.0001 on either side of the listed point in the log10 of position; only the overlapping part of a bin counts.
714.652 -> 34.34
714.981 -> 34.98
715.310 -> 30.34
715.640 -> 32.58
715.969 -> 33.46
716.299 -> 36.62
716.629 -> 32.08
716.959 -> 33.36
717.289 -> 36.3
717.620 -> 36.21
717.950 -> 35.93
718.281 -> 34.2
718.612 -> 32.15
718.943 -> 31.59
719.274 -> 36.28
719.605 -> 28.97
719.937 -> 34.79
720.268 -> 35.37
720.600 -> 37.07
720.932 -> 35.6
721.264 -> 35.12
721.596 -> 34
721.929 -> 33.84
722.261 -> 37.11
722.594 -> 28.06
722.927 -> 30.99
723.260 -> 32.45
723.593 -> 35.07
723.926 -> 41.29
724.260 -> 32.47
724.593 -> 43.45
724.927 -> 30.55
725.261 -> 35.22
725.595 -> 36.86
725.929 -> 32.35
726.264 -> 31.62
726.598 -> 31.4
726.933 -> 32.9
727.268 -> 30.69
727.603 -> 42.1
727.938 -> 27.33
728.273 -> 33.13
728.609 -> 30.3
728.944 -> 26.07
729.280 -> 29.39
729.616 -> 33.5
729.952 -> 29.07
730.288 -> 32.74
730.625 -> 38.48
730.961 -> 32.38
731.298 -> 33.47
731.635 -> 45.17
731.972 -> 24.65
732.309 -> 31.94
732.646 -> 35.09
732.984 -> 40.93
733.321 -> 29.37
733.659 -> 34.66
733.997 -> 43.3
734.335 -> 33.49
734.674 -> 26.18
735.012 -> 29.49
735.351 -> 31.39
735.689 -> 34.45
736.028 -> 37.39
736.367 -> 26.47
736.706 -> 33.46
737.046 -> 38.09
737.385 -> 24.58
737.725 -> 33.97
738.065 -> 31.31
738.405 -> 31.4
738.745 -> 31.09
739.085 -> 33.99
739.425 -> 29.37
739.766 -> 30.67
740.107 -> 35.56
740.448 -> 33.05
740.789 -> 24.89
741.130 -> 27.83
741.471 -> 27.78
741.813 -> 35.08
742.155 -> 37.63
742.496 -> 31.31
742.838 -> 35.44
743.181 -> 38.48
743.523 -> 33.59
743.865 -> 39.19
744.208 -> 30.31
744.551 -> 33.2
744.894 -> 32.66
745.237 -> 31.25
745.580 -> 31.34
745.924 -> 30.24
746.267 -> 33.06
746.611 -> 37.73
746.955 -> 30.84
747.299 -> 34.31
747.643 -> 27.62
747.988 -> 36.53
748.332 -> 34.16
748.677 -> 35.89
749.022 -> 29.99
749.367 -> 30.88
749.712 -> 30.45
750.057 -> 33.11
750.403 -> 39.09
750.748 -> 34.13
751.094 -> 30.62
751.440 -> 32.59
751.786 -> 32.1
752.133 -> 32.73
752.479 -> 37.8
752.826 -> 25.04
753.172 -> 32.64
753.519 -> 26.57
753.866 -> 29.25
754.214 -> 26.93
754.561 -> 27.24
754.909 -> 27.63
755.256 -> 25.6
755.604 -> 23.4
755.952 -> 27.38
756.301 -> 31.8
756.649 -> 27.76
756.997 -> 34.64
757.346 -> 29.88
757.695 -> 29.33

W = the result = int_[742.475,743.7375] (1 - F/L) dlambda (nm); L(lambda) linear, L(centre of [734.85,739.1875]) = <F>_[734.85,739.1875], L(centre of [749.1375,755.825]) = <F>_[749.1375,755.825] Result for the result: -0.16 nm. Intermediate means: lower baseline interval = 32.1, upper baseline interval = 30.4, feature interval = 35.3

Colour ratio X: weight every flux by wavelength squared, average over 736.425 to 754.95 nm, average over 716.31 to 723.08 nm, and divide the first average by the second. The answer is 1.0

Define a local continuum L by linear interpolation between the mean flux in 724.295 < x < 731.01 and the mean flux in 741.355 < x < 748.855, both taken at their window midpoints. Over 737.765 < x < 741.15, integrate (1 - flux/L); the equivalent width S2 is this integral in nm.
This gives 0.22 nm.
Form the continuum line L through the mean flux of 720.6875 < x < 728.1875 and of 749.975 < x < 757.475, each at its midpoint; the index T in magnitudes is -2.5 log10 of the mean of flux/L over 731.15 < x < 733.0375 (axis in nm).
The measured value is -0.056 mag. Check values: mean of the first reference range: 34.1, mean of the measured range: 34.9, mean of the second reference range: 30.3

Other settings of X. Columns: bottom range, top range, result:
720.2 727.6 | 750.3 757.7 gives 0.95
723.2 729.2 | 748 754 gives 1.03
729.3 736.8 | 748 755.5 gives 0.98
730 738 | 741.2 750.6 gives 1.03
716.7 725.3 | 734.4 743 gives 0.96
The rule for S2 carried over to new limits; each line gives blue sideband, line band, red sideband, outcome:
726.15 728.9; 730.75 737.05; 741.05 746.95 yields -0.21 nm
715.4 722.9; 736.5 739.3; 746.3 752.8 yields 0.12 nm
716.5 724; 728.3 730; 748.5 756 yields 0.16 nm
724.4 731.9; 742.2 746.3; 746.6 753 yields -0.06 nm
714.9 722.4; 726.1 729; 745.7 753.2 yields 0.16 nm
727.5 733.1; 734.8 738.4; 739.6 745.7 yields 0.11 nm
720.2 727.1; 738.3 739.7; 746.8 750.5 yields 0.09 nm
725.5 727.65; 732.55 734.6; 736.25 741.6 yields -0.24 nm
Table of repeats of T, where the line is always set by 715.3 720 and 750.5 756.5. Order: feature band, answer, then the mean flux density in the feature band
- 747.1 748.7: -0.106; 33.4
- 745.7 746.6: -0.074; 32.7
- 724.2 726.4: -0.061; 34.8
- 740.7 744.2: -0.076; 33.2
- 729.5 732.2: -0.046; 33.6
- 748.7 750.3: -0.061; 31.9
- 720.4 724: -0.039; 34.4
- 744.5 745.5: -0.052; 32.2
